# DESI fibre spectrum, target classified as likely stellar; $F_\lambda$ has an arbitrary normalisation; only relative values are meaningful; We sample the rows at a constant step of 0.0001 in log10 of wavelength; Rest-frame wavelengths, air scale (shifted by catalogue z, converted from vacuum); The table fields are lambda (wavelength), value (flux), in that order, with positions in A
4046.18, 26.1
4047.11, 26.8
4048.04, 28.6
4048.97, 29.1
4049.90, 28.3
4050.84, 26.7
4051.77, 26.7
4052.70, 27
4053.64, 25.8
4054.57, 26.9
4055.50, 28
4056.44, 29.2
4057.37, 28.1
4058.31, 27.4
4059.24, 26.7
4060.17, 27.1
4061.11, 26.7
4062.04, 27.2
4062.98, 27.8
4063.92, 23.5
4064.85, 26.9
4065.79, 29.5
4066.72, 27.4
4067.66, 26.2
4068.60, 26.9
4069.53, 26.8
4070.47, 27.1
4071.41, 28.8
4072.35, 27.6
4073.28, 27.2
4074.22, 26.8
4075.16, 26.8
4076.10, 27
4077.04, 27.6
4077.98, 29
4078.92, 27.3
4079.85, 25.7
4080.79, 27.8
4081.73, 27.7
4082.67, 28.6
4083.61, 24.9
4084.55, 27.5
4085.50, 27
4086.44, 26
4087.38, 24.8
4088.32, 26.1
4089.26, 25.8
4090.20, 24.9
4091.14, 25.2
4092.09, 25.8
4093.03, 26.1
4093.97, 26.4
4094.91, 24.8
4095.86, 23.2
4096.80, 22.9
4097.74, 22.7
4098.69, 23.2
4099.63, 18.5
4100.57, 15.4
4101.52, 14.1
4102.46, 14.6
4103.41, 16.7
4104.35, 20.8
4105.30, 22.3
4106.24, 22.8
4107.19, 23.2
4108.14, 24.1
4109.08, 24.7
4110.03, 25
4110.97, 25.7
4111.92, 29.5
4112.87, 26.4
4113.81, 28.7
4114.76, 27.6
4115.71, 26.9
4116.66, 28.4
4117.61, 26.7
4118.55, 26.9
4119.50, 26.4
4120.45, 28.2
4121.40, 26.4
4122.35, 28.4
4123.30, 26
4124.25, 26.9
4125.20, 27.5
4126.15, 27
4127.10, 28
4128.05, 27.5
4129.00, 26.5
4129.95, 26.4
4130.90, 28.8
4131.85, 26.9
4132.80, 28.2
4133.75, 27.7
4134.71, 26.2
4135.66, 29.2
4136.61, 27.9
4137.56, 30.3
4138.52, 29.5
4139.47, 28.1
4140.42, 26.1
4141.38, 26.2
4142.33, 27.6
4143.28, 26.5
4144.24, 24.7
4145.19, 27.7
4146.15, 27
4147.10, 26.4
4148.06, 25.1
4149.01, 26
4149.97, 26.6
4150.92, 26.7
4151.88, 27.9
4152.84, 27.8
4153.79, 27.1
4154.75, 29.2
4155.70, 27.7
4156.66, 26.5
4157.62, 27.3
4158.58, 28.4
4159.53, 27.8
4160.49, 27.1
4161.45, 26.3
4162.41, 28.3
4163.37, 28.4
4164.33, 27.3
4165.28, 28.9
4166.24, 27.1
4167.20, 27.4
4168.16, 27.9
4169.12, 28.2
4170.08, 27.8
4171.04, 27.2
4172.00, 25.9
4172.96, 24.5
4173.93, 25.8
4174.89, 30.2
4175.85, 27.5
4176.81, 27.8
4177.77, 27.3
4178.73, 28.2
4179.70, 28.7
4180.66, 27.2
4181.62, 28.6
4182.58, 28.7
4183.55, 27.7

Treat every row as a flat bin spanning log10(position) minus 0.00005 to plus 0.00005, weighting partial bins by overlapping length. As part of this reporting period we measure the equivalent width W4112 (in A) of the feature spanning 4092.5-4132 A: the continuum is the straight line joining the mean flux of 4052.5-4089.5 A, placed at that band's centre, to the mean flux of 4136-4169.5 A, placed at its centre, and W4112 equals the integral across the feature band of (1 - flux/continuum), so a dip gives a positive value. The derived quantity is 3.64 A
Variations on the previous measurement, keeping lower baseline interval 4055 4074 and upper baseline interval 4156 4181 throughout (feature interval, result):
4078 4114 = 4.2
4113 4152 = 0.3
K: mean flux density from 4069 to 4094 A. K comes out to 26.8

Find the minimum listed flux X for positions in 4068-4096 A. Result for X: 23.2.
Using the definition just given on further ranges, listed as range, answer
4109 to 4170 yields 24.7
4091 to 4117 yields 14.1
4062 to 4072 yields 23.5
